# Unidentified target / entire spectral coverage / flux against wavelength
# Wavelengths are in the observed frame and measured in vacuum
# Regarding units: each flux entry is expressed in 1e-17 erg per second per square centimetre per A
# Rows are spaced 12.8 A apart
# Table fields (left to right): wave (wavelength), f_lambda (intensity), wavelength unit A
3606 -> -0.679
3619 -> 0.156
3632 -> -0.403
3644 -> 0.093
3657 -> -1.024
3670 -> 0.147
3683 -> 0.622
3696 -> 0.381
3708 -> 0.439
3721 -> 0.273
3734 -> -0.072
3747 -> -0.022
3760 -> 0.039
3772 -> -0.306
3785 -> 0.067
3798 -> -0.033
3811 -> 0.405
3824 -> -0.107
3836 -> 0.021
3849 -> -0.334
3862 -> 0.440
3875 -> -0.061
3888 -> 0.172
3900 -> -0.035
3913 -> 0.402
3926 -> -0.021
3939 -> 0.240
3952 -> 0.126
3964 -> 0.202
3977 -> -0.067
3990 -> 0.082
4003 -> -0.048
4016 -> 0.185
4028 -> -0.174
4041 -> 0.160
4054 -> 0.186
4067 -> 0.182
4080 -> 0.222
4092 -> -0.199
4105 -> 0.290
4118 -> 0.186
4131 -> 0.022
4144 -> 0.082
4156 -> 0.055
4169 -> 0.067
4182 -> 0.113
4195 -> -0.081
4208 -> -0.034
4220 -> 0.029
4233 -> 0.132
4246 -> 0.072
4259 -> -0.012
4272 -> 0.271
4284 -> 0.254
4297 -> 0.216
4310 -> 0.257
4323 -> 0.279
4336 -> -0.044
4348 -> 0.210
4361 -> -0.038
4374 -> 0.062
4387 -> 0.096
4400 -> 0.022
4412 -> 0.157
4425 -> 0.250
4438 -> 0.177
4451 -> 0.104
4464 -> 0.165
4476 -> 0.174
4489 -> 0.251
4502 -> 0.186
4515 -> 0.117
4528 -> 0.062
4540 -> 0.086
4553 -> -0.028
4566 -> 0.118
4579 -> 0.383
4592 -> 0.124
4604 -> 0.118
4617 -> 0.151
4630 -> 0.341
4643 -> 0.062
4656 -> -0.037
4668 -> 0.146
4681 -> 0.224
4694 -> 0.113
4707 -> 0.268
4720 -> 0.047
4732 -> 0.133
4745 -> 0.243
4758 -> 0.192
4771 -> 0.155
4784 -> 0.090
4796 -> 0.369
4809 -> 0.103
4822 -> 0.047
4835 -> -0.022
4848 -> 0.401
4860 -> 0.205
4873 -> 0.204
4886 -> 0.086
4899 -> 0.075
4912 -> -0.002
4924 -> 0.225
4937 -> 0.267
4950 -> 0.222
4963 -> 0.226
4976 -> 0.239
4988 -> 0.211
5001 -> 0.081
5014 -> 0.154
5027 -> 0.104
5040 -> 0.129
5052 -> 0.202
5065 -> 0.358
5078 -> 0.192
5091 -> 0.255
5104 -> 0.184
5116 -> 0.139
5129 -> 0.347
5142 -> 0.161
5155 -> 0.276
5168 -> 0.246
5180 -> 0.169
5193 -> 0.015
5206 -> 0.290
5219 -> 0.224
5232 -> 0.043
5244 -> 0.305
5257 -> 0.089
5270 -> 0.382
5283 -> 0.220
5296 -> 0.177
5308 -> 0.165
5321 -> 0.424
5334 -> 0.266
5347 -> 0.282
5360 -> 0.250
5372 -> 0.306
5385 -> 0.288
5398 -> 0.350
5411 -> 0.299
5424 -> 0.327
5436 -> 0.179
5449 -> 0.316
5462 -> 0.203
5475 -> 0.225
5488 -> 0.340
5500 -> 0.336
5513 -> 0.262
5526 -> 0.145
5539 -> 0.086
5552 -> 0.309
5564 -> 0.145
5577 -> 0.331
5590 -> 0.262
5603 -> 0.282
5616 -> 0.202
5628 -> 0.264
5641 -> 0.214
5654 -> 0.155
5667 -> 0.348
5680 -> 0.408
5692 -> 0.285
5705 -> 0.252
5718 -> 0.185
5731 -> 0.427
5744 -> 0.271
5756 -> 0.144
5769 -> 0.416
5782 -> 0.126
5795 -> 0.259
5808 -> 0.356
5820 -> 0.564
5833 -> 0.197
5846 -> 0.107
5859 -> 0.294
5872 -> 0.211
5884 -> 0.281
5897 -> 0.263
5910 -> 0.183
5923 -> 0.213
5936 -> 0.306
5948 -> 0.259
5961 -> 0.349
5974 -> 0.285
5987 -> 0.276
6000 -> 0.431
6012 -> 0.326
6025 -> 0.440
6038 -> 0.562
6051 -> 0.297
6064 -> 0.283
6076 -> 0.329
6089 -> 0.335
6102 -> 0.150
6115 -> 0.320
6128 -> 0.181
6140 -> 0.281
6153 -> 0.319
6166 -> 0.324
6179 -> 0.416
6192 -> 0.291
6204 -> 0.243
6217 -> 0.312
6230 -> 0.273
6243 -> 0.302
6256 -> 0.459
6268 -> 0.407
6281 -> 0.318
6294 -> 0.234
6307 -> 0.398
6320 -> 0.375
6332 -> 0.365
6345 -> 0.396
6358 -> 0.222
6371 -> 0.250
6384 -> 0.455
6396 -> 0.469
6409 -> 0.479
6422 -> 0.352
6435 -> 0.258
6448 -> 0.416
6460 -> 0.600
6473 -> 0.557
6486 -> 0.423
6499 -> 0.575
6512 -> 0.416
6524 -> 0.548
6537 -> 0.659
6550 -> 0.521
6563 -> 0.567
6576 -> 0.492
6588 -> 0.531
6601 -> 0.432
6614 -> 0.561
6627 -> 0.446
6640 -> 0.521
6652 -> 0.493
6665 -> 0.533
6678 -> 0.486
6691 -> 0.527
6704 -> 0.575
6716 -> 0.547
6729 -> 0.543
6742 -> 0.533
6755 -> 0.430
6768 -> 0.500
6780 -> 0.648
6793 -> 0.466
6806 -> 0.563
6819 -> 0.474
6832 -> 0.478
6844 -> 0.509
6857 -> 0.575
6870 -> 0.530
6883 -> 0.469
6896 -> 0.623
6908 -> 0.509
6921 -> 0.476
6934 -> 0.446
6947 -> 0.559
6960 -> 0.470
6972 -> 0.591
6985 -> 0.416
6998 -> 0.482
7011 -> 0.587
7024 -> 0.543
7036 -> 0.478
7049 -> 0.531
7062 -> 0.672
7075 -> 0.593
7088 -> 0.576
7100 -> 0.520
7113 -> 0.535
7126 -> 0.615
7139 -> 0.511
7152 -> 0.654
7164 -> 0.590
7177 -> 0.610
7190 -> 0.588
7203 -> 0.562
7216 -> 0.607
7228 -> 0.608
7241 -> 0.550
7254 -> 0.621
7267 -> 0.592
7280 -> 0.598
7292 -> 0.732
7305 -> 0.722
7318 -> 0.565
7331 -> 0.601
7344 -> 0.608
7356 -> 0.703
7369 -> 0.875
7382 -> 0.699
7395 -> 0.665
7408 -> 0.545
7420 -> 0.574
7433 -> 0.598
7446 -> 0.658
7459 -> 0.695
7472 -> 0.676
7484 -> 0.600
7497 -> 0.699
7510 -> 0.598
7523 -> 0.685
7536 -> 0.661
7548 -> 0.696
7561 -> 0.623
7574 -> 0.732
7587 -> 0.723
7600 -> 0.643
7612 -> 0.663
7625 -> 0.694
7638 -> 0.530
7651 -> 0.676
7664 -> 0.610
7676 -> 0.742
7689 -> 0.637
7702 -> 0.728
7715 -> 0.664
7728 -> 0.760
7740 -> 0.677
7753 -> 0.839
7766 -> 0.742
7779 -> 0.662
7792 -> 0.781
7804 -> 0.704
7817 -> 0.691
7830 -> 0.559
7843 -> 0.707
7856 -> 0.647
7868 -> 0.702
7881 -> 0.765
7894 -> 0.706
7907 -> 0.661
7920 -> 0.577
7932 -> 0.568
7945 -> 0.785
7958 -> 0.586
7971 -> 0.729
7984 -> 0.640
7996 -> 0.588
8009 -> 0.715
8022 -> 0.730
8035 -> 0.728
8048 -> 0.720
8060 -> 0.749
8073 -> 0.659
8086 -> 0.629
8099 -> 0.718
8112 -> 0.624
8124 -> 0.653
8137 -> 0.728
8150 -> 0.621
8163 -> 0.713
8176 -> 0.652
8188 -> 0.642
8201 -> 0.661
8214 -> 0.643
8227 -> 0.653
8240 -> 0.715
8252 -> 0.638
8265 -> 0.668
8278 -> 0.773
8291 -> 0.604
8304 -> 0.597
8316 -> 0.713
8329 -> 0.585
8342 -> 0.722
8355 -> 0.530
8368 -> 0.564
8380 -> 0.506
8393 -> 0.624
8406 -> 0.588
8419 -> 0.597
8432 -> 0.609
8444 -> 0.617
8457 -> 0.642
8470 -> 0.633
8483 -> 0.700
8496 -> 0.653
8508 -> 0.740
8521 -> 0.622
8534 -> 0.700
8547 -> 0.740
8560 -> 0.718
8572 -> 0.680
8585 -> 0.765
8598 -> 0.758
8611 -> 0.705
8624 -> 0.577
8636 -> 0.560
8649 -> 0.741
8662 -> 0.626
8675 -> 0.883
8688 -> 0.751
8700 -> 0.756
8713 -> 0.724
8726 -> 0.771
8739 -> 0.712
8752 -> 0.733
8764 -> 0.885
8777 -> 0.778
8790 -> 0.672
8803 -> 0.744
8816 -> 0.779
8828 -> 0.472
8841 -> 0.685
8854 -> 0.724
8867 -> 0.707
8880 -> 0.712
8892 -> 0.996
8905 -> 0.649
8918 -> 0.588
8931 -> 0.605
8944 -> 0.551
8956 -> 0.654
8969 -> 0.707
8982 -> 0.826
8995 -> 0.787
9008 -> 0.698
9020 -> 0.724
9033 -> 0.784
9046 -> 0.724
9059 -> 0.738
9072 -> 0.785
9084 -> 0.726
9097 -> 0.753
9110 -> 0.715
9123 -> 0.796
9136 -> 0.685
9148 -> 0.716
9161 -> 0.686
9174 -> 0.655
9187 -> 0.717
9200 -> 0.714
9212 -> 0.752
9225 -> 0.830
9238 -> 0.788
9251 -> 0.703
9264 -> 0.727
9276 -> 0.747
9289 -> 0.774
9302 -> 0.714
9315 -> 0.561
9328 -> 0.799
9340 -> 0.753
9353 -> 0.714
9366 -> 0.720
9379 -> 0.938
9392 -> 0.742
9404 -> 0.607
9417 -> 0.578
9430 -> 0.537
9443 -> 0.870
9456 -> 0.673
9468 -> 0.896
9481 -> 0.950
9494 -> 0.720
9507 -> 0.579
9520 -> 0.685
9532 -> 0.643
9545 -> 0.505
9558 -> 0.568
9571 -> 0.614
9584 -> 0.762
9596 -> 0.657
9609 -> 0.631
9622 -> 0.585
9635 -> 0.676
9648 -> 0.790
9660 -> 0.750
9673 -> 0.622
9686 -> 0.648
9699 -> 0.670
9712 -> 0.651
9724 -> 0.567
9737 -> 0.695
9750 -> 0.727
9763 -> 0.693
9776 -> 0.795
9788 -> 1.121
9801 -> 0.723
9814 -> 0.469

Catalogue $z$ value 0.618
